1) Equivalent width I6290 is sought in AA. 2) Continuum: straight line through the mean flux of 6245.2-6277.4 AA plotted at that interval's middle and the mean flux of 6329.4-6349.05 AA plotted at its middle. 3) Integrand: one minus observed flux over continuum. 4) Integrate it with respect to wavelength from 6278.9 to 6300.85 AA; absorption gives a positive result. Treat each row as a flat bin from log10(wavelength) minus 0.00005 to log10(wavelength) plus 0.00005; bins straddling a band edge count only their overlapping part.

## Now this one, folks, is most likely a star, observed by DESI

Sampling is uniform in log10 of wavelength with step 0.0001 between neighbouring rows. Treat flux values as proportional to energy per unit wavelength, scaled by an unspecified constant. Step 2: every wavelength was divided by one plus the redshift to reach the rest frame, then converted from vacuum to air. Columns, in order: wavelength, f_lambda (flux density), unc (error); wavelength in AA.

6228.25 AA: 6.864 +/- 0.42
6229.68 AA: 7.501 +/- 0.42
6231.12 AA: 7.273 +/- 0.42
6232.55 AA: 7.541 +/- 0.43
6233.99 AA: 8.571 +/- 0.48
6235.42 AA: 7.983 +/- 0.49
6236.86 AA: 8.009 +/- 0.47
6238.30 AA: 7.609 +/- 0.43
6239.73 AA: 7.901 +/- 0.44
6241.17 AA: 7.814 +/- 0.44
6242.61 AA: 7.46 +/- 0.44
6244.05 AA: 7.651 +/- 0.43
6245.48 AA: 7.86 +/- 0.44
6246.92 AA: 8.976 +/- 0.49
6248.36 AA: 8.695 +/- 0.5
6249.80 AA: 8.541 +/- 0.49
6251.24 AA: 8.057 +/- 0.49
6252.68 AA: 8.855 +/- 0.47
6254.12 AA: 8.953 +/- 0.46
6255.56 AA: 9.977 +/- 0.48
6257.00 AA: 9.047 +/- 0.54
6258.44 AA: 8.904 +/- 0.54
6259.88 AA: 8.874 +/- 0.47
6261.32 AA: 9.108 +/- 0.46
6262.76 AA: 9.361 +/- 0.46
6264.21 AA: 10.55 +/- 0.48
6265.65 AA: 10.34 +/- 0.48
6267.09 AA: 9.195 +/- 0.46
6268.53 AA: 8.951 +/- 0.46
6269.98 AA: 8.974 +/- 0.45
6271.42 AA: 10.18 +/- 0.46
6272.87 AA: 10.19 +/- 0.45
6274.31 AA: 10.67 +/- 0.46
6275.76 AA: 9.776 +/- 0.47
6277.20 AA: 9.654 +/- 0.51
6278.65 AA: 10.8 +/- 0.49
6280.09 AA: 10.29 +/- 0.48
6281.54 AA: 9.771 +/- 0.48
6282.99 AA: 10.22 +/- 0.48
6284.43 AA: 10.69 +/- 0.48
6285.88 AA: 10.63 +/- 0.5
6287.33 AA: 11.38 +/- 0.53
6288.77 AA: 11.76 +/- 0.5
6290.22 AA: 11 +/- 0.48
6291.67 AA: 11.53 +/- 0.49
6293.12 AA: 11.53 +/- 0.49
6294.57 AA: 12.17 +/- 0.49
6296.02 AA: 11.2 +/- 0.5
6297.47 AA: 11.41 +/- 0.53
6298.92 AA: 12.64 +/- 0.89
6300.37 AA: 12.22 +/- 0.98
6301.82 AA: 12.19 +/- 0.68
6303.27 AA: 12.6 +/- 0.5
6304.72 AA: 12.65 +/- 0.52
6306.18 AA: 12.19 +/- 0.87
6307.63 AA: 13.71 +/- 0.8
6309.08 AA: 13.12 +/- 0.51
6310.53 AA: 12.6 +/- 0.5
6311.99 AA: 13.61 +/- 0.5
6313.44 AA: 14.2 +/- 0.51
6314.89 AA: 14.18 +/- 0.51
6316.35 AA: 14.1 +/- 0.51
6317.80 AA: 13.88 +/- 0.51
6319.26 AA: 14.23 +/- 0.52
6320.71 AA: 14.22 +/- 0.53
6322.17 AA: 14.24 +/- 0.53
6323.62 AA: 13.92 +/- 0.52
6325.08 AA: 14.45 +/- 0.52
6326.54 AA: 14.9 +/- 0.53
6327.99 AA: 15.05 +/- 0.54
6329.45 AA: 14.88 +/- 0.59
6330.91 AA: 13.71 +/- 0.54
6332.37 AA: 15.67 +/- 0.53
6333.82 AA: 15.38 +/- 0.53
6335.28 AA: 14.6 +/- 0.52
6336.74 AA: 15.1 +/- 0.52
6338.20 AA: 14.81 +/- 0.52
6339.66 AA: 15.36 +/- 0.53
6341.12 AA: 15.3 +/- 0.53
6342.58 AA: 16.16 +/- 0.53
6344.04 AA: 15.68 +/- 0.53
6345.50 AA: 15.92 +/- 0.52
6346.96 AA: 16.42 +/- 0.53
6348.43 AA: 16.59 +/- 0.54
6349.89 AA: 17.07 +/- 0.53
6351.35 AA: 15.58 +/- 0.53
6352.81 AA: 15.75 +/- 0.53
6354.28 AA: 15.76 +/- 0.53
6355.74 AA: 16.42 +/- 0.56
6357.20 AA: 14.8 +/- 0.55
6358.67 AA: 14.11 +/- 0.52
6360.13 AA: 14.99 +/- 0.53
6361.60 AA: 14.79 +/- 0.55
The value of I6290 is 0.6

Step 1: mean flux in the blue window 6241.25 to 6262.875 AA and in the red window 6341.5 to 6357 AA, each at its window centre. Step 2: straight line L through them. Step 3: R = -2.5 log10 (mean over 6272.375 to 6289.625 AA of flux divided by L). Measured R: 0.04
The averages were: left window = 8.65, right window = 16.1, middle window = 10.5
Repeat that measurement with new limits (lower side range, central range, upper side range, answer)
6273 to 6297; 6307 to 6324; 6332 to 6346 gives -0.035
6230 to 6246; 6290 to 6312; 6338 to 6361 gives -0.001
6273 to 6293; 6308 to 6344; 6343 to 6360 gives -0.048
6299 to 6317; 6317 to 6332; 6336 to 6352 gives -0.003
